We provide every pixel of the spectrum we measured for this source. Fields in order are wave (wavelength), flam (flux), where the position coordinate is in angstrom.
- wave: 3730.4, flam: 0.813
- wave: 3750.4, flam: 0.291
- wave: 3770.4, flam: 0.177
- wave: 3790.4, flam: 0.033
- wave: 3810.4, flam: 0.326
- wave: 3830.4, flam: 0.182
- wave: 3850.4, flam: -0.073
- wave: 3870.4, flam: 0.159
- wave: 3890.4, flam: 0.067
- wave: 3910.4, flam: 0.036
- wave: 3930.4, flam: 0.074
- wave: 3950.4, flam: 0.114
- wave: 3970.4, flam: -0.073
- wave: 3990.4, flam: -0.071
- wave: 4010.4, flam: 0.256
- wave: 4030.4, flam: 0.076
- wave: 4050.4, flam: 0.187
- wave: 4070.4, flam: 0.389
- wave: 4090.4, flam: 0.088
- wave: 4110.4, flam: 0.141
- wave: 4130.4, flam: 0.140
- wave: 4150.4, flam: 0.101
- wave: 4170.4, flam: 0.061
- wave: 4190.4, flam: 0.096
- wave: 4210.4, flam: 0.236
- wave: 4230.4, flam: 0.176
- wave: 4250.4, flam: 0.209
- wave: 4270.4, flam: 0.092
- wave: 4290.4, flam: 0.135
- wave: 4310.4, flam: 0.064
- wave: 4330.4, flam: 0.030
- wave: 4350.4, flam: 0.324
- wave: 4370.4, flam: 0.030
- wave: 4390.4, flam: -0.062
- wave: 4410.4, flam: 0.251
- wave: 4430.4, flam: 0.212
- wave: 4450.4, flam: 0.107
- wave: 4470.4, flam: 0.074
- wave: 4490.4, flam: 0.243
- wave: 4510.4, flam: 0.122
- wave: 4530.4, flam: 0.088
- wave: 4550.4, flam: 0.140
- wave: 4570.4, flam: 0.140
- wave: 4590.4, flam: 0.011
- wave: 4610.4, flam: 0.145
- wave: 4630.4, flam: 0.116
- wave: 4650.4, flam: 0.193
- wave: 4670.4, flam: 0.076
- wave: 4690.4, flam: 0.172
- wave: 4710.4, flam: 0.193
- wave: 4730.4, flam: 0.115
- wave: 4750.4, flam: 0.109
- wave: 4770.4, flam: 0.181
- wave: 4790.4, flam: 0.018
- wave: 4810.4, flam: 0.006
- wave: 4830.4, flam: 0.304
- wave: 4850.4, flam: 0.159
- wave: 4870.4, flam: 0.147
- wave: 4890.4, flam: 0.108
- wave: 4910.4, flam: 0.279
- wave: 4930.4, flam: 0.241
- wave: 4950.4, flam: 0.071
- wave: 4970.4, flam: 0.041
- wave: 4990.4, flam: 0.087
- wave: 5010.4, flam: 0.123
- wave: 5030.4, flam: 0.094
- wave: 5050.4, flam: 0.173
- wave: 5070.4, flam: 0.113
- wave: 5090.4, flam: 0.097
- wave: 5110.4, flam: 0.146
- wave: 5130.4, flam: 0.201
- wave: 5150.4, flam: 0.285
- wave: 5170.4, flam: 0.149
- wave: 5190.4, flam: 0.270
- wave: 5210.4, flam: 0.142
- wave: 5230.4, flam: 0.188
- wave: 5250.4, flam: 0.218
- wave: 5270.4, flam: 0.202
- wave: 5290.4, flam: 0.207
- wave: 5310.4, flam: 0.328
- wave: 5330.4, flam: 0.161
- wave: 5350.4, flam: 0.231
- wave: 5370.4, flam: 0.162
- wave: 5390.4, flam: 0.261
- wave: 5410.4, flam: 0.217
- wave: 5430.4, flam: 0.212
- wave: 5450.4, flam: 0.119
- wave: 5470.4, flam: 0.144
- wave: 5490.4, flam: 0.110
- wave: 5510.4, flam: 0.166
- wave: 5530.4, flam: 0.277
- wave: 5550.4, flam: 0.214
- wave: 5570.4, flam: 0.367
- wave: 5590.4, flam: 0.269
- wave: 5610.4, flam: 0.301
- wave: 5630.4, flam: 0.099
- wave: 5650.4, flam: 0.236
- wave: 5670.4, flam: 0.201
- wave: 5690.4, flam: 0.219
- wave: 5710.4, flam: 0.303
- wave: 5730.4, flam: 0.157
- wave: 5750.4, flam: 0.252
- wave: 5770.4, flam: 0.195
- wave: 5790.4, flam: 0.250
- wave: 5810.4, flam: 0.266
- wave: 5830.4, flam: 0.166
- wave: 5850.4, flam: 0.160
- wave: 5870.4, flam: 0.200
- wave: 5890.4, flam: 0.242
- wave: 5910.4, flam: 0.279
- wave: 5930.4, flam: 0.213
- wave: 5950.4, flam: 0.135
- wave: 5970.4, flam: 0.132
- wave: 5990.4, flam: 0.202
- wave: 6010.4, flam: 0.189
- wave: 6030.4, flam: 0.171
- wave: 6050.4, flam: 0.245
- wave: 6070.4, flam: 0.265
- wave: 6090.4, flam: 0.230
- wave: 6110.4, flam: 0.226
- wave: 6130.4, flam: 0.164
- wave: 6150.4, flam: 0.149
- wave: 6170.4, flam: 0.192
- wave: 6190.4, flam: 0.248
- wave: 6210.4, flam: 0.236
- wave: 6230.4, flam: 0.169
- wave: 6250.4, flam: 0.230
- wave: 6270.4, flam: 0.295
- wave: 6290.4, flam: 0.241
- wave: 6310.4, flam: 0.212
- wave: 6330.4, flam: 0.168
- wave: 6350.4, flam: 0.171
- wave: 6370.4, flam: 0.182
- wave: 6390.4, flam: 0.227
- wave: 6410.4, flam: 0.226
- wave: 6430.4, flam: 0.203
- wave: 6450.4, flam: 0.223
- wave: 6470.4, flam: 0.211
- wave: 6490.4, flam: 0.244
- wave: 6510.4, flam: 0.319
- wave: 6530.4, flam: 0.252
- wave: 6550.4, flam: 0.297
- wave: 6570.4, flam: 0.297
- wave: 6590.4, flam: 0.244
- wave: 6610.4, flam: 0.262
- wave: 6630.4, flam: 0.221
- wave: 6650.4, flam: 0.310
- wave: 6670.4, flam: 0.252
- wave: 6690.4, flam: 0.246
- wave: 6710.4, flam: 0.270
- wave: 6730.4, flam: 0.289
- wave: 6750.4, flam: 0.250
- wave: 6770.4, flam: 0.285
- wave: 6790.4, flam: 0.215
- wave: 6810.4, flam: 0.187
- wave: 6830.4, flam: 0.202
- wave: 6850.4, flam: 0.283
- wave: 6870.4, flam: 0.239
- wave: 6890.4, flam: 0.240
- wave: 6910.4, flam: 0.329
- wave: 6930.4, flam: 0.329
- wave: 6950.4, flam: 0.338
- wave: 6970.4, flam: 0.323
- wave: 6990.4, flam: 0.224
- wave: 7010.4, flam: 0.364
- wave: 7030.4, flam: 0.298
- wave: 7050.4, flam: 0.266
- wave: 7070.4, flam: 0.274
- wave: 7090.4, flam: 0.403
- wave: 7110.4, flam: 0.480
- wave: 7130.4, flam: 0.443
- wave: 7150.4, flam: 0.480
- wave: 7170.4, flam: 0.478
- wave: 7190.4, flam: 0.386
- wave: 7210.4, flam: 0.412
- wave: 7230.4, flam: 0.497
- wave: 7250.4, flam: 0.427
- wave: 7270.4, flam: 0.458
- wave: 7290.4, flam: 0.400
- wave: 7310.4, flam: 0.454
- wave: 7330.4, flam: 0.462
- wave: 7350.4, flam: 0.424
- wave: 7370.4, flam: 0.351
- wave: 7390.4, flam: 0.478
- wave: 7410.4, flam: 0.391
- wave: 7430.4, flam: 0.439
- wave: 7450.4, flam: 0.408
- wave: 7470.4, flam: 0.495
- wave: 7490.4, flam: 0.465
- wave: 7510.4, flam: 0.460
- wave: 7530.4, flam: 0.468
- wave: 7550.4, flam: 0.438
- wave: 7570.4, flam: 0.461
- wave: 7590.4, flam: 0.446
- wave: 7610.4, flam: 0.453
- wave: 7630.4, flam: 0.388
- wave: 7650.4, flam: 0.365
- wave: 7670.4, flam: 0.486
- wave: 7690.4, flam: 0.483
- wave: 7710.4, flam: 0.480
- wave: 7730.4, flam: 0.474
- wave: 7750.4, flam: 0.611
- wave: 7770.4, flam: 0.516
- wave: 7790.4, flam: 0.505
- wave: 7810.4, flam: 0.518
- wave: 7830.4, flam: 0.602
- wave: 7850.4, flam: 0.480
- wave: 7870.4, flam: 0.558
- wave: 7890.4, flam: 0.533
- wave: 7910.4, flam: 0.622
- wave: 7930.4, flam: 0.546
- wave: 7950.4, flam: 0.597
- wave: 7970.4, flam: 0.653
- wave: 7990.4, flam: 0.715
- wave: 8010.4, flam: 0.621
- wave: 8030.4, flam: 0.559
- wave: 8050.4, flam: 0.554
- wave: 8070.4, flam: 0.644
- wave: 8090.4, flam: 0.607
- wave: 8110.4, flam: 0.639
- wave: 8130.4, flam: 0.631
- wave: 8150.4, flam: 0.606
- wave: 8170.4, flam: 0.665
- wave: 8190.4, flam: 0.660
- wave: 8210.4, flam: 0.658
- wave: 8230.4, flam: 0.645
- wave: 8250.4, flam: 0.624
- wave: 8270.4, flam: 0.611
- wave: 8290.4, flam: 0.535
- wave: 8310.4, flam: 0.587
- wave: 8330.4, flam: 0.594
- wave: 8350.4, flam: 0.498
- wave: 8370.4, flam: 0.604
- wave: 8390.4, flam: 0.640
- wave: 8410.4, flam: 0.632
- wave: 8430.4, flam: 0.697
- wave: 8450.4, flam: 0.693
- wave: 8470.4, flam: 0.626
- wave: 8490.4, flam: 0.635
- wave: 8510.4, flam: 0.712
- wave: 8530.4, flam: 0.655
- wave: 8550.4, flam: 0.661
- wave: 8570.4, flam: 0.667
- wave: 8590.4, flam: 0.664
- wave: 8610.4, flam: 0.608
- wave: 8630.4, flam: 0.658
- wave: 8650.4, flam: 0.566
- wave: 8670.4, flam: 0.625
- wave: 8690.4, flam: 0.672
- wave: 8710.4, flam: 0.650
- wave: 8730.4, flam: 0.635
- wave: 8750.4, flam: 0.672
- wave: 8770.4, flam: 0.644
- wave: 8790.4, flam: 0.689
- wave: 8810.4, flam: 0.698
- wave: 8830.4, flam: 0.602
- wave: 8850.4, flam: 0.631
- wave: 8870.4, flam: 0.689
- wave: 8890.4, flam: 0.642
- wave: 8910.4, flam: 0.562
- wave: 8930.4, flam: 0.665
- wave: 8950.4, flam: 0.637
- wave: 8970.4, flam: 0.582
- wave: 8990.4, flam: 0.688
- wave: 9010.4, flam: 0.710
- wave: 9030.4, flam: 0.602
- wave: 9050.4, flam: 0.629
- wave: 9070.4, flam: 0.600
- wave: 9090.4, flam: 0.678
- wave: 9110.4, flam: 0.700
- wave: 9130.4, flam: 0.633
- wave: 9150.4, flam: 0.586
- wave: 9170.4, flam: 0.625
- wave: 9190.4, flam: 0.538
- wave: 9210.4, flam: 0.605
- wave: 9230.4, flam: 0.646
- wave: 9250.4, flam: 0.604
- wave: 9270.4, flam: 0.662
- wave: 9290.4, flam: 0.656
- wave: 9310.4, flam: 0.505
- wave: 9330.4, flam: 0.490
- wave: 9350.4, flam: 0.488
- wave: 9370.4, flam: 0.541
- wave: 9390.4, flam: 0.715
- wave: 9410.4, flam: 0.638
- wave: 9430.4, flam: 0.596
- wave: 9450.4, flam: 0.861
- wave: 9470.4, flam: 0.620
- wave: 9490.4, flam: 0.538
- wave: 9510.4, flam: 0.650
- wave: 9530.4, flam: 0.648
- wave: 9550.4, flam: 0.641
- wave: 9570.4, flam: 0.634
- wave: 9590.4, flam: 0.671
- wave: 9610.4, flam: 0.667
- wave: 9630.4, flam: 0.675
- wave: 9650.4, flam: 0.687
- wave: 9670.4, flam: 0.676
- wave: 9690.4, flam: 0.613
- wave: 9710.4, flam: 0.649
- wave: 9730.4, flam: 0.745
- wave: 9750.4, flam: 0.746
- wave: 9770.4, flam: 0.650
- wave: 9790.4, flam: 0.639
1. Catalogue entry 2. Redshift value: 0.776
